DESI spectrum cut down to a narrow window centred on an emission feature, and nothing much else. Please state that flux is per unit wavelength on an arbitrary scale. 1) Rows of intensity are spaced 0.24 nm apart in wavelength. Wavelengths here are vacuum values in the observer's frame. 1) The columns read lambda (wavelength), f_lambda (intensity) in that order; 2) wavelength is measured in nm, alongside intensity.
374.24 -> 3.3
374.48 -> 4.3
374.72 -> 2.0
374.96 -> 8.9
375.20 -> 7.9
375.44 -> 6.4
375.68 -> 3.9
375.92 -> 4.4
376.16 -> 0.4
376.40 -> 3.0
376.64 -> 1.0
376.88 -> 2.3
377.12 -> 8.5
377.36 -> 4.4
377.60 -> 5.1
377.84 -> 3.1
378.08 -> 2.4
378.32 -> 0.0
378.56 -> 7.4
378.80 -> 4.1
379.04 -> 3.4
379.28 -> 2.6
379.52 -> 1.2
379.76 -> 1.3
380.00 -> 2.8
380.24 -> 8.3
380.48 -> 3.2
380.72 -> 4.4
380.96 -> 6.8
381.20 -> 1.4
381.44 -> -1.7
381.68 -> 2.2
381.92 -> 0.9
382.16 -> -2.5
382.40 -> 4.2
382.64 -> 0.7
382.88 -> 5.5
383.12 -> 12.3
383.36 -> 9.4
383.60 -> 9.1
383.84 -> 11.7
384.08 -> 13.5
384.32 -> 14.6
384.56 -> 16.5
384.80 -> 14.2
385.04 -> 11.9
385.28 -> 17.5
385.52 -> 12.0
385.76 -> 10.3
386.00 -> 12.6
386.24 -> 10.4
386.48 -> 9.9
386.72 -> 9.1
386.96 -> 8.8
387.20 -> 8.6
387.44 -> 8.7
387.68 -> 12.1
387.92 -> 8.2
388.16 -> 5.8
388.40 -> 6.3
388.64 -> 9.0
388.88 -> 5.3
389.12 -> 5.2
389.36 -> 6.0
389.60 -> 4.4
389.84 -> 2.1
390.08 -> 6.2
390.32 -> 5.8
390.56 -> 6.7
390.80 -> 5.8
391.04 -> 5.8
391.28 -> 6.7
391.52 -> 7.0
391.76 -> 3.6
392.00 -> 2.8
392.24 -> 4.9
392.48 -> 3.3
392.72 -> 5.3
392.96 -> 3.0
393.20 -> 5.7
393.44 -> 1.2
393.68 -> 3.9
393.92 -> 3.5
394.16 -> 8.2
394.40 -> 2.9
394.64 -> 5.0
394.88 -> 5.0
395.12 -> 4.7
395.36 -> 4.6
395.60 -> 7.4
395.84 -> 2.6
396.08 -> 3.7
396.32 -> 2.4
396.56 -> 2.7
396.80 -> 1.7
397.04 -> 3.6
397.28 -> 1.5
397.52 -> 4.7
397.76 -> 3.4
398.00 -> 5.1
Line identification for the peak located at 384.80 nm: C IV 1549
